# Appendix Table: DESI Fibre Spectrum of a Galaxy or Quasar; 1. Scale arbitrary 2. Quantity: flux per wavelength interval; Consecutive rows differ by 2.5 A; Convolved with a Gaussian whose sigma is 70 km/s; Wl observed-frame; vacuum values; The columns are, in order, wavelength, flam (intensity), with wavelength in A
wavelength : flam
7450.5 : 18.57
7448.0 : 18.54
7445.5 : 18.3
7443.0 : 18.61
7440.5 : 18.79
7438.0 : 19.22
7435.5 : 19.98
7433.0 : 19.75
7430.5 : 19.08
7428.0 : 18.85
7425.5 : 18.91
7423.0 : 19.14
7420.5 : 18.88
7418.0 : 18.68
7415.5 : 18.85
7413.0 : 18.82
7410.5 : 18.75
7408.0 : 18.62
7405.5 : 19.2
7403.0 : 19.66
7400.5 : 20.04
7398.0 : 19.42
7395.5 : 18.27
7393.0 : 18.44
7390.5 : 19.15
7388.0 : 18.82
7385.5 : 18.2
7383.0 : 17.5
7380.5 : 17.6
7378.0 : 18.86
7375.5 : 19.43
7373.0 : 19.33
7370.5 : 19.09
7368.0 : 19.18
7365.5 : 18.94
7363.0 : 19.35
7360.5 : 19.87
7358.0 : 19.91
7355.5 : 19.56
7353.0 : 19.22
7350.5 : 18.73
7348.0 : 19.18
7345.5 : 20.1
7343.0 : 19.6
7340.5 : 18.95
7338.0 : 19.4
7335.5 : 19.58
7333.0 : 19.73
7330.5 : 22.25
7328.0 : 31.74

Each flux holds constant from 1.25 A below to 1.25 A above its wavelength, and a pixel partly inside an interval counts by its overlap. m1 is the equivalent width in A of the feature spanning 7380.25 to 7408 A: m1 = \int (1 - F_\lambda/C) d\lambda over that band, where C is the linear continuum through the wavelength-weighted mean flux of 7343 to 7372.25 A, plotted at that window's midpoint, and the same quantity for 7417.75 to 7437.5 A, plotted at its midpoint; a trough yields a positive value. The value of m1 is 0.70 A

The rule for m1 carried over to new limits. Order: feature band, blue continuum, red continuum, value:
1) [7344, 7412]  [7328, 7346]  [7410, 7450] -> 3.1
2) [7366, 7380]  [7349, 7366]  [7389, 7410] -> 0.1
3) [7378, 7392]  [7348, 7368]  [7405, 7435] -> 0.6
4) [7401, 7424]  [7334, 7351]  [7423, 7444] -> 0.3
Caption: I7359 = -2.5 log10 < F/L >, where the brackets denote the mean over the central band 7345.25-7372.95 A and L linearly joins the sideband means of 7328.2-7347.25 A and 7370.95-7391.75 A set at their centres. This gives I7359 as 0.015 mag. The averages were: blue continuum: 20.6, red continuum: 18.6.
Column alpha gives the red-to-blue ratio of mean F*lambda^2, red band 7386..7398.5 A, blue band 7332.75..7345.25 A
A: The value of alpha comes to 1.0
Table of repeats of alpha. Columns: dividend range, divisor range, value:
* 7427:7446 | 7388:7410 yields 1.01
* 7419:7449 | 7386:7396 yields 1.03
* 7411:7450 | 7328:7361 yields 0.96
